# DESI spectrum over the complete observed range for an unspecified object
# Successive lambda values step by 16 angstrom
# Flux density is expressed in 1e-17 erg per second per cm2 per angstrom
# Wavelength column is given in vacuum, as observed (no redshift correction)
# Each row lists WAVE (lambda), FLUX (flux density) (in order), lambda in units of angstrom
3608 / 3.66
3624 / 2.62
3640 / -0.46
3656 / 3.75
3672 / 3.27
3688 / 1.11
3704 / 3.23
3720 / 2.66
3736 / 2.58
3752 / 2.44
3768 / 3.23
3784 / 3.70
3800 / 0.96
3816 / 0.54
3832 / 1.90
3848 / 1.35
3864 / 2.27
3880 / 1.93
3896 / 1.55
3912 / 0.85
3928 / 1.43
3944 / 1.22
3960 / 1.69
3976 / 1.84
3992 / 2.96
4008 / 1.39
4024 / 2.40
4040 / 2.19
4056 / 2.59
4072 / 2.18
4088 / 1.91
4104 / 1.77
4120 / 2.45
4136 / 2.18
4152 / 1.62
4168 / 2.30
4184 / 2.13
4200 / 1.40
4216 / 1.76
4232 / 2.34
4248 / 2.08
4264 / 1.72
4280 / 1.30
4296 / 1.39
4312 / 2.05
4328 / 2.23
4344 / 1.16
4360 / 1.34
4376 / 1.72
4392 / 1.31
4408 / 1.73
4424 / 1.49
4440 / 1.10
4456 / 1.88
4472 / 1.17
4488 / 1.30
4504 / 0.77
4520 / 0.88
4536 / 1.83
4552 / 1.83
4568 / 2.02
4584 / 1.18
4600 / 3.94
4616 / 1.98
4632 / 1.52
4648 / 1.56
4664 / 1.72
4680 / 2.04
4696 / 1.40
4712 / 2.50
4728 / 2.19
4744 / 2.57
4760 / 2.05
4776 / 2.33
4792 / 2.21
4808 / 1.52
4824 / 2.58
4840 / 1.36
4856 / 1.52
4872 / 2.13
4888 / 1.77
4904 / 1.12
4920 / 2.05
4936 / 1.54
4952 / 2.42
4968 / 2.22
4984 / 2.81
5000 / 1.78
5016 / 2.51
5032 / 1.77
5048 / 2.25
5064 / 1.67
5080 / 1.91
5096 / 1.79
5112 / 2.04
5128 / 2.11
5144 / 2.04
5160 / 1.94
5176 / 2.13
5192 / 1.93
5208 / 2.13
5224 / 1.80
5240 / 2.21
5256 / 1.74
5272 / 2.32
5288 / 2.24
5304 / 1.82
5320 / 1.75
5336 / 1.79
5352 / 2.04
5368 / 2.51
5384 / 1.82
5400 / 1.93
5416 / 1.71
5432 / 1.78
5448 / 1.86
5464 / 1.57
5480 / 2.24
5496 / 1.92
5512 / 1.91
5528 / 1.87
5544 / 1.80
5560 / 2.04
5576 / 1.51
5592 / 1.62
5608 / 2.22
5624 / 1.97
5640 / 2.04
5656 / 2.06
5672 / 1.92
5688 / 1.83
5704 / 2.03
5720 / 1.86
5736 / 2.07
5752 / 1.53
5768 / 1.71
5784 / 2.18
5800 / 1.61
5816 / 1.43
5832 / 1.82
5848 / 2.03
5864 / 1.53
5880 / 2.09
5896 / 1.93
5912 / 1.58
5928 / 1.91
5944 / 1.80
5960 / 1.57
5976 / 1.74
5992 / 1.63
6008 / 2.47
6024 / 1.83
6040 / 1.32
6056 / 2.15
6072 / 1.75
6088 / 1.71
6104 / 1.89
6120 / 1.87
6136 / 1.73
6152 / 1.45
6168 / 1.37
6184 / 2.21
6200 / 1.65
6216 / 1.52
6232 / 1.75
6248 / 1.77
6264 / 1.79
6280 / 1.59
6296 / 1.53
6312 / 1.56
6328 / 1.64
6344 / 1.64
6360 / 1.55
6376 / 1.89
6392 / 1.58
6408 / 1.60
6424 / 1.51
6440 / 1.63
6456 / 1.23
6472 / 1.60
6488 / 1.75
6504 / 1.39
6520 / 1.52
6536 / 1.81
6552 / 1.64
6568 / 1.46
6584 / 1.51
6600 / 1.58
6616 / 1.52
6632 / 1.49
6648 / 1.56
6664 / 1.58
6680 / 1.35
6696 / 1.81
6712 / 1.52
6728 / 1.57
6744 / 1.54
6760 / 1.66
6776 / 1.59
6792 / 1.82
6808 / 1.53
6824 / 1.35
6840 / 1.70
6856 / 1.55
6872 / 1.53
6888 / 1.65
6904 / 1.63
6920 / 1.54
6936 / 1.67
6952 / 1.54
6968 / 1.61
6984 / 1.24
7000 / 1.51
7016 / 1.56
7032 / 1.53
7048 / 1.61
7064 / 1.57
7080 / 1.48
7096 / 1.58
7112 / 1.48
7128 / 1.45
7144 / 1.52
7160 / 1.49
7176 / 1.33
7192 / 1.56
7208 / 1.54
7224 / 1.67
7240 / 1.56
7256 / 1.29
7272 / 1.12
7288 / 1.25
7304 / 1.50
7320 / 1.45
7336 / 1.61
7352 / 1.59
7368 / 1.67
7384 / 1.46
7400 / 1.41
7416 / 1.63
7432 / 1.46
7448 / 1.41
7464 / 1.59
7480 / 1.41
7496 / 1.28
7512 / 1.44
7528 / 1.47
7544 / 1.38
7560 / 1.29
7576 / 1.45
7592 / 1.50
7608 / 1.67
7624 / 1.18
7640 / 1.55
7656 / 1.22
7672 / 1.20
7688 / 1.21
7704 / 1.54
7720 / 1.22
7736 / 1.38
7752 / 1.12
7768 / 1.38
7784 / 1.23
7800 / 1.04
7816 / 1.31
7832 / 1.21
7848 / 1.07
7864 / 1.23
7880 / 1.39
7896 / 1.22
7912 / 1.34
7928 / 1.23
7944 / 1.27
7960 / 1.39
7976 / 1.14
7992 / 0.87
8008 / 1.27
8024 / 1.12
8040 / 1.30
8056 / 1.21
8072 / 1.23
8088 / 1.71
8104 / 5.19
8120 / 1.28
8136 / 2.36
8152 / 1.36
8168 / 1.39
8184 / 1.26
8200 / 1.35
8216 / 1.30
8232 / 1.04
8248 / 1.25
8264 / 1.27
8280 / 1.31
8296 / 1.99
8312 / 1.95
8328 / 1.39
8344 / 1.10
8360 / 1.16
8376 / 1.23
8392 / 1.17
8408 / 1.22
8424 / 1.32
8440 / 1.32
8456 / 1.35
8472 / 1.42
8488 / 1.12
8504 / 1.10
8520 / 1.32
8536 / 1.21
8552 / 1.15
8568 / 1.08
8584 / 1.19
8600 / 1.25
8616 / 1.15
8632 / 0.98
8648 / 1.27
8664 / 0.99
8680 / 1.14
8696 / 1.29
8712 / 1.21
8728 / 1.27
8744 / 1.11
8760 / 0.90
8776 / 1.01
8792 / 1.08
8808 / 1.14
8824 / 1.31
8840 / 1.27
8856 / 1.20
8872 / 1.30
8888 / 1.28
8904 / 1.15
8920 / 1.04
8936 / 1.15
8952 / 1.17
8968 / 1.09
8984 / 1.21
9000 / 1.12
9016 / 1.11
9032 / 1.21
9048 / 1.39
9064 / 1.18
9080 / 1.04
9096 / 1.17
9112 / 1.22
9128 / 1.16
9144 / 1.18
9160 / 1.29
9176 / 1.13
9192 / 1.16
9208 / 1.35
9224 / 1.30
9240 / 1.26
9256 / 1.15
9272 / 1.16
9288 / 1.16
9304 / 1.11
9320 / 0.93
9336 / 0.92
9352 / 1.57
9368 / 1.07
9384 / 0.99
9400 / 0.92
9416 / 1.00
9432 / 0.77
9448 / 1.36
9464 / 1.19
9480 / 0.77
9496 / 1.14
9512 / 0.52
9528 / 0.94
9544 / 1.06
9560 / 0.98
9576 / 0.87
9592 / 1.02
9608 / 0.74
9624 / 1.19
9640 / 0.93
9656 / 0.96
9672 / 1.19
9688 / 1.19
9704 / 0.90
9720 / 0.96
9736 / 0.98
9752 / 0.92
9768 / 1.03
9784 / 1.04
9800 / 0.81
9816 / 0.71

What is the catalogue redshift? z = 0.235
